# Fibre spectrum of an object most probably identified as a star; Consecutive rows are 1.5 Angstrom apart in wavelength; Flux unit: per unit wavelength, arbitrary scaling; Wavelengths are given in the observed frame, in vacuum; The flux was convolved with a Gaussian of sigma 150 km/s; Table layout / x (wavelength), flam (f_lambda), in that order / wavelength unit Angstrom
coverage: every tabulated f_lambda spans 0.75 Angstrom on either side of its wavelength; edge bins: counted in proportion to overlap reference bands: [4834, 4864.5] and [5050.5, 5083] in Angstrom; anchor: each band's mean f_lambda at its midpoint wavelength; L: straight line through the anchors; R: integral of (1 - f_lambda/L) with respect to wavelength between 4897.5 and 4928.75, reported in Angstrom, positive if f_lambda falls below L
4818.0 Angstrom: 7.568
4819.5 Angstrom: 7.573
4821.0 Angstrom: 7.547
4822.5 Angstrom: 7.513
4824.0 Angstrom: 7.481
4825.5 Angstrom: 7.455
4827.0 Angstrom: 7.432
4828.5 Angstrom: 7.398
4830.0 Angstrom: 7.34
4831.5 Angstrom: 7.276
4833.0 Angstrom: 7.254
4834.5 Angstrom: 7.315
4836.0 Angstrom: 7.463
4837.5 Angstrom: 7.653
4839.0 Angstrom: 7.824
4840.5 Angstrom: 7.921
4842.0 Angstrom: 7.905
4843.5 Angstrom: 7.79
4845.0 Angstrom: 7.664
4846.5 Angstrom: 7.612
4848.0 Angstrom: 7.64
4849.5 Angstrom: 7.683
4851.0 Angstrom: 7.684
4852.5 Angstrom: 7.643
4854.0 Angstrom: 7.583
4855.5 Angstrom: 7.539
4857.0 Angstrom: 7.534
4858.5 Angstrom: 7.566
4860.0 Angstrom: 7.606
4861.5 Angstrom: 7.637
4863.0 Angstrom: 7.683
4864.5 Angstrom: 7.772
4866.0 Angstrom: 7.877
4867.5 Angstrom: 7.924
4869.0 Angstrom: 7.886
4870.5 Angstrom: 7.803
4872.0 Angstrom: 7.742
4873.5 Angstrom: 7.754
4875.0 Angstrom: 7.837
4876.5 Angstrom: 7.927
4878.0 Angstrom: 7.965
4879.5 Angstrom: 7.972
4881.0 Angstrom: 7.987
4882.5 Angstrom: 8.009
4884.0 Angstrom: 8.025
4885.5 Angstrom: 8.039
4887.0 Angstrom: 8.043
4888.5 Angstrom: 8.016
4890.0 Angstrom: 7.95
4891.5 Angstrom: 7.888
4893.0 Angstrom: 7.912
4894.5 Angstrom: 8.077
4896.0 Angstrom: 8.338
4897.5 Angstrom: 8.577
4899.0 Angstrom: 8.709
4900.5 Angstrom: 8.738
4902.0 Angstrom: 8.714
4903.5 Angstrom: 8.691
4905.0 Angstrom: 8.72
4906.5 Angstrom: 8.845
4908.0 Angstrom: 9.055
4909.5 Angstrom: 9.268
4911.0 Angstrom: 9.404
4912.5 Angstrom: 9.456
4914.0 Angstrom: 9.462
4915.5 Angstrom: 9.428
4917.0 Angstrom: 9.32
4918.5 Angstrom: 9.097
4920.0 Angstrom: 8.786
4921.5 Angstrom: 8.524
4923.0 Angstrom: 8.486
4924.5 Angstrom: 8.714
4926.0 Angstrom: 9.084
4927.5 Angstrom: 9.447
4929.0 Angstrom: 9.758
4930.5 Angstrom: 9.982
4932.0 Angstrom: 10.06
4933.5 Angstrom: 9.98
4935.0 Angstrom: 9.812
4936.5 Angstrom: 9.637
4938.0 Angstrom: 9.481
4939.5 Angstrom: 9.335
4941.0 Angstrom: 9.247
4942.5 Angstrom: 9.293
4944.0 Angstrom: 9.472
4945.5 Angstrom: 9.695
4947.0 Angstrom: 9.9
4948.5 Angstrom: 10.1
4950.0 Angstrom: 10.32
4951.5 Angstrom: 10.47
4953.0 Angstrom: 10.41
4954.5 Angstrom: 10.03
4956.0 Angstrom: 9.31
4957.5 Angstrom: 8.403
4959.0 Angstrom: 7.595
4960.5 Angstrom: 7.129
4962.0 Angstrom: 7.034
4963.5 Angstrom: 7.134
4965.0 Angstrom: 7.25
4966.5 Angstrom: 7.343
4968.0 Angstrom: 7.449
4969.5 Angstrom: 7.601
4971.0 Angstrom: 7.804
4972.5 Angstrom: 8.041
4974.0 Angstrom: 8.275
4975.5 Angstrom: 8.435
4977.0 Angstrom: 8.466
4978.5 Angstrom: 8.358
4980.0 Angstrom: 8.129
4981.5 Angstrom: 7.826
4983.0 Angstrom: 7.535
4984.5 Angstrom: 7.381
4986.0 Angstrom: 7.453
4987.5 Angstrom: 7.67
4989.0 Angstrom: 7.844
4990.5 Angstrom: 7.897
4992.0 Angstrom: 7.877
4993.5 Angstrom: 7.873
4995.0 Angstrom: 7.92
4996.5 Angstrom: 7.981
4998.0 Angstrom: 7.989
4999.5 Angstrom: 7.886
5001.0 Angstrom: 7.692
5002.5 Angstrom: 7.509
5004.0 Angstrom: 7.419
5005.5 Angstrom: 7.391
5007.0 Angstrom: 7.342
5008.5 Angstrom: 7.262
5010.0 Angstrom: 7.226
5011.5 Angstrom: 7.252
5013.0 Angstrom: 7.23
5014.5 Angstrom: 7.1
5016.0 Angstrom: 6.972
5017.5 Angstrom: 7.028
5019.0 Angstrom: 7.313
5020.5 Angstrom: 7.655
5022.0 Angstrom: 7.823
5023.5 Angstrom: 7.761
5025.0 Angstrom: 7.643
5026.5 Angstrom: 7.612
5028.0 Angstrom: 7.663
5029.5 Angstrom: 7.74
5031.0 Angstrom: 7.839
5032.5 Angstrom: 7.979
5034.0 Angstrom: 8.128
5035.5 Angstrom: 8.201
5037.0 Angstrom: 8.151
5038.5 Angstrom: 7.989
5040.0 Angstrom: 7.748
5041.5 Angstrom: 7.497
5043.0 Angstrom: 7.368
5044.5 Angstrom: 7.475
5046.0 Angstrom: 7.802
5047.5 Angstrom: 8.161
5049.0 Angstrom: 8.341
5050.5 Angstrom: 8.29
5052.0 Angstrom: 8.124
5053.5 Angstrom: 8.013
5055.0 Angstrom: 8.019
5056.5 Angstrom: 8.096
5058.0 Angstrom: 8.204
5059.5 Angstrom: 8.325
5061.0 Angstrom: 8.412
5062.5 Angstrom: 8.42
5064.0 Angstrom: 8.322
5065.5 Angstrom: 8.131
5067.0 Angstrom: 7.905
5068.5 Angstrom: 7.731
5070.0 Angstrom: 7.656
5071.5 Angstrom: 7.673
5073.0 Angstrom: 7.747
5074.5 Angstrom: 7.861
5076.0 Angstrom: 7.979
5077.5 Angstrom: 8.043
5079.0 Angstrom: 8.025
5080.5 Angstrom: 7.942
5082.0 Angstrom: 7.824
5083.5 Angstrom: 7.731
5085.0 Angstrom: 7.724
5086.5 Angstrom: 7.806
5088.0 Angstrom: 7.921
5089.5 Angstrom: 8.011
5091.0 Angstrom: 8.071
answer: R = -5.0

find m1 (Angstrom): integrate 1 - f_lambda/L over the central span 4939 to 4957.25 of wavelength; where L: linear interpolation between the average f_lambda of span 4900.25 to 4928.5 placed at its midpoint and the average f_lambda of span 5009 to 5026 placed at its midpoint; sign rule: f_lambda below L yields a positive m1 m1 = -2.8 Angstrom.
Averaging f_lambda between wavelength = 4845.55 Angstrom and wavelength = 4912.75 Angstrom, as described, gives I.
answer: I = 8.08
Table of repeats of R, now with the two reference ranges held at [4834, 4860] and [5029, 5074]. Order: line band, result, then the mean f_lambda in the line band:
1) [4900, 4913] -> -2.1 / 8.98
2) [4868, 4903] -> -1.7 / 8.09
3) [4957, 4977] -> 0.4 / 7.67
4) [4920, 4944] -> -4.9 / 9.37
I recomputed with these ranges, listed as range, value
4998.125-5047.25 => 7.6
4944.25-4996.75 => 8.3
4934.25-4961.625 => 9.39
